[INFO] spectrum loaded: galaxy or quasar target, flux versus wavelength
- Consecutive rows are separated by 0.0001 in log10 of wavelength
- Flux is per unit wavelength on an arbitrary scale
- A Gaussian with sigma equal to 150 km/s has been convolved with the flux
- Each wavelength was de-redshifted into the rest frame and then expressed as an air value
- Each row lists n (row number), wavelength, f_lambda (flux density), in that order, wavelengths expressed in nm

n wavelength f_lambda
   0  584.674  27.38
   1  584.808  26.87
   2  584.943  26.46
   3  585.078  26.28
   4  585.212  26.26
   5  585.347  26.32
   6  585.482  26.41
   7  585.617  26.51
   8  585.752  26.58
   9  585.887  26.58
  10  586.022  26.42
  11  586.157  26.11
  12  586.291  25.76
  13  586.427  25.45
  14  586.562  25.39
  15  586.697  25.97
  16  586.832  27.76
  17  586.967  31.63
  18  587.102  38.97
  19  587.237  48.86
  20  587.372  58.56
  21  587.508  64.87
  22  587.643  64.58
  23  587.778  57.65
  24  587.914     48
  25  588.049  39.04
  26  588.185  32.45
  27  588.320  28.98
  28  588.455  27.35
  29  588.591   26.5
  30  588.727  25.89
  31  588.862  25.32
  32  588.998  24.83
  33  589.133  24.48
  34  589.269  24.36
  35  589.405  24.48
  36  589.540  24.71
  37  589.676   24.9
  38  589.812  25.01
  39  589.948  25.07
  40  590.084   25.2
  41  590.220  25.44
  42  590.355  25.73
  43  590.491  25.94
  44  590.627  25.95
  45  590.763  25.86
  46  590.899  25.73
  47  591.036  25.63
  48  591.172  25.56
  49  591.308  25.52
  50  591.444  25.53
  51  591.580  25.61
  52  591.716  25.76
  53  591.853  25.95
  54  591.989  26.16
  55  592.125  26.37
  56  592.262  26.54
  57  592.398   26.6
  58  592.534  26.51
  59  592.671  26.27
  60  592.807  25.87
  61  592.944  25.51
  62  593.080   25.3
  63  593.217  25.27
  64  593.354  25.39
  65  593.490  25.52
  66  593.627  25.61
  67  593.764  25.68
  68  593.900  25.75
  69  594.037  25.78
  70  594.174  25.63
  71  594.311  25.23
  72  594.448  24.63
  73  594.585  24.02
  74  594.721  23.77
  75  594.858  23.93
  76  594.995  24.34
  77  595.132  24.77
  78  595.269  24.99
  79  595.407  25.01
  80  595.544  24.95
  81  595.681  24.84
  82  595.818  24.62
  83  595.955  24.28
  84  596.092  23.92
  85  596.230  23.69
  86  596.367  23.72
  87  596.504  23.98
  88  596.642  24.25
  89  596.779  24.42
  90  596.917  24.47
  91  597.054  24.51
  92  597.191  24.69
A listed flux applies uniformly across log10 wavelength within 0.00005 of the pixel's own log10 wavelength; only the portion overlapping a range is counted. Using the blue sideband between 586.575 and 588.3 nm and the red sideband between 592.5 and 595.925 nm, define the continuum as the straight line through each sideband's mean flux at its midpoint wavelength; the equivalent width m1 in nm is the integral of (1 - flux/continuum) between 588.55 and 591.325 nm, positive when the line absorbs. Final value 0.86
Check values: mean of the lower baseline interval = 43.8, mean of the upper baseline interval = 25.1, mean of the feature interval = 25.3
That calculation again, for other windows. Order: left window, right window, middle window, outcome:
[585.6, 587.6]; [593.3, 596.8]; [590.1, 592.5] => 0.25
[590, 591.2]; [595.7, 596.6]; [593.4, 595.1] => -0.03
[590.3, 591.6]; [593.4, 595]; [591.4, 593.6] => -0.04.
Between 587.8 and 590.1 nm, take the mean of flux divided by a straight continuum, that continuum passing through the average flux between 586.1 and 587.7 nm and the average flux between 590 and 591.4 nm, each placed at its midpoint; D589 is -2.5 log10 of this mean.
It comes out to 0.11 mag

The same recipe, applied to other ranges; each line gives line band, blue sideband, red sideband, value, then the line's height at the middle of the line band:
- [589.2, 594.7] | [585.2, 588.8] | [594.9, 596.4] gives 0.13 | 28.9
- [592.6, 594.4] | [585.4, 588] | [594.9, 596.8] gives 0.08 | 27.6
